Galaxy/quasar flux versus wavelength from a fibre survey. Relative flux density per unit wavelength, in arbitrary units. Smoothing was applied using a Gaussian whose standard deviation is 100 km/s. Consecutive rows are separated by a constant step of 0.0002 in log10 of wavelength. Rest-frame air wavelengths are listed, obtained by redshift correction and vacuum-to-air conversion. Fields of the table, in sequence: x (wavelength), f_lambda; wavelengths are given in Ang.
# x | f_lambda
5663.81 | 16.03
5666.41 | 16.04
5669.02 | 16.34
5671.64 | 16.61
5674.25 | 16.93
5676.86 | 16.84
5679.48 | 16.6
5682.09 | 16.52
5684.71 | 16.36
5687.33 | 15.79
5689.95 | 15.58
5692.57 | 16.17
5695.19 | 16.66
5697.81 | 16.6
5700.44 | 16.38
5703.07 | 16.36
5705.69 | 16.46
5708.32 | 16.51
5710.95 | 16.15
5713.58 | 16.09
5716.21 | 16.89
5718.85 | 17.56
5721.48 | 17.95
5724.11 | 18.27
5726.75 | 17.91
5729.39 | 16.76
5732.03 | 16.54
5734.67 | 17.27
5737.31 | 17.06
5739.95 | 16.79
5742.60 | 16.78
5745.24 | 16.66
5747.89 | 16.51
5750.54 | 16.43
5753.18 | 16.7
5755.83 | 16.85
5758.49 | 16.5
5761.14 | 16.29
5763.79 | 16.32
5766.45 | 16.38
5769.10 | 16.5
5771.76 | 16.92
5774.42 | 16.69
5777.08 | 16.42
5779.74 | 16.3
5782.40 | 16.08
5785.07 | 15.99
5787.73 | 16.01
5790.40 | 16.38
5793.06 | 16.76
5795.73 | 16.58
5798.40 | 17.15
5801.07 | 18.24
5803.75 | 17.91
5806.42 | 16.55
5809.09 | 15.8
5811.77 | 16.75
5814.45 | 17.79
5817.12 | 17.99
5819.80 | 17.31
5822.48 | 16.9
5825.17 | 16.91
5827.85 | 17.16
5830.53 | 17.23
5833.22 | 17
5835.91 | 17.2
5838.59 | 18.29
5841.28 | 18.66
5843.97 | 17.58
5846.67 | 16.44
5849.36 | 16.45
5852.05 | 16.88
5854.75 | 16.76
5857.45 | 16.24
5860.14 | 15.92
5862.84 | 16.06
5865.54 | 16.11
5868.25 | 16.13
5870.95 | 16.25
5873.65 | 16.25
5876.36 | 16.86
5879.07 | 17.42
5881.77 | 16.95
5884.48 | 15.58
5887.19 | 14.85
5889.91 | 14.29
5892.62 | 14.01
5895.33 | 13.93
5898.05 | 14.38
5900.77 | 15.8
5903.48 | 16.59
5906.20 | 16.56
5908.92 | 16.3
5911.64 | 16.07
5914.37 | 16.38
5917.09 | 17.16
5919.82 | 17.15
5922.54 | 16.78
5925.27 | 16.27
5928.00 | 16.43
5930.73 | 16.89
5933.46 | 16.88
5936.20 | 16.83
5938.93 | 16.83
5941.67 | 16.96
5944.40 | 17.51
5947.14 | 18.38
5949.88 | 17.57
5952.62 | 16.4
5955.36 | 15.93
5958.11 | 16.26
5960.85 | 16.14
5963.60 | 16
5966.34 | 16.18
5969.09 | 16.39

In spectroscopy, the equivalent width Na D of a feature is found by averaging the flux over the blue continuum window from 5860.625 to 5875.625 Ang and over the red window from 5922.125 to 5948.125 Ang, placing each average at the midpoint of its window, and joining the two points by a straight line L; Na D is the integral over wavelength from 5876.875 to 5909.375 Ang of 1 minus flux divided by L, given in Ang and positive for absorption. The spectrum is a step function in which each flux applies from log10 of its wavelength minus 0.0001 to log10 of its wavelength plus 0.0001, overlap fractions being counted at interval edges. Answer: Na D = 1.8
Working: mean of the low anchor 16.2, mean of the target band 15.6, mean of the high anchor 17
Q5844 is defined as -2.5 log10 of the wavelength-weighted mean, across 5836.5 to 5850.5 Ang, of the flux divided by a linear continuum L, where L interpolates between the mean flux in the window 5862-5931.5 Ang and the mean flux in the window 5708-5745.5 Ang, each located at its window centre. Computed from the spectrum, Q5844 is -0.07 mag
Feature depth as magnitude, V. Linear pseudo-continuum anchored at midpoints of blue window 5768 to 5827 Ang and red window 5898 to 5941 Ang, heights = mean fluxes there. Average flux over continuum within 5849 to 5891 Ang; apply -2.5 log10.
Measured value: 0.030 mag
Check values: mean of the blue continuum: 16.8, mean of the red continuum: 16.5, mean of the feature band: 16.2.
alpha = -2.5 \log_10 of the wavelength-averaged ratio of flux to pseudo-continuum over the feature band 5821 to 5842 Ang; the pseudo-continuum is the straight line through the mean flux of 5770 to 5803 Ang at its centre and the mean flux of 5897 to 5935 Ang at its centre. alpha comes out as -0.05 mag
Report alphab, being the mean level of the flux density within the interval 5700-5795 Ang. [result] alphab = 16.7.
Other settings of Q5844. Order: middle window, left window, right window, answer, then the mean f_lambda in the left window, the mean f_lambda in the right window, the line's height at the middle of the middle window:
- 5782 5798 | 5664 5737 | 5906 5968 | 0.02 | 16.7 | 16.7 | 16.7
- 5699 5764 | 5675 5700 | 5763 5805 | -0.02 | 16.4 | 16.7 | 16.5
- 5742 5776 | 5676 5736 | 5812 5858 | 0.02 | 16.7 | 17.2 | 16.9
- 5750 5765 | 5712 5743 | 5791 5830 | 0.04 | 17.2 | 17.1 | 17.1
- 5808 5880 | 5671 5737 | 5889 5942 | -0.04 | 16.7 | 16.1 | 16.3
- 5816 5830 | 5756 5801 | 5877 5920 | -0.06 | 16.5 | 15.8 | 16.3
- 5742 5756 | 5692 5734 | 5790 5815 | 0.02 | 16.8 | 17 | 16.9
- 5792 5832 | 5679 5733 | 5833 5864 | -0.02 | 16.7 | 17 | 16.9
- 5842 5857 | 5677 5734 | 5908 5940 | -0.01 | 16.7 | 16.7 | 16.7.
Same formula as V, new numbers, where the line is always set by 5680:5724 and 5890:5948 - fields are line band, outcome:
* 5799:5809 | -0.056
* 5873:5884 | -0.029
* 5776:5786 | 0.018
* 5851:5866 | 0.004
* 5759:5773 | 0.000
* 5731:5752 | -0.016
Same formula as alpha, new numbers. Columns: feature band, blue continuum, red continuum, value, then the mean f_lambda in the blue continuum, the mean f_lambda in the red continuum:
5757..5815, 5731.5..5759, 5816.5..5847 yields 0.03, 16.7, 17.4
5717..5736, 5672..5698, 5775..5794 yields -0.07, 16.4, 16.3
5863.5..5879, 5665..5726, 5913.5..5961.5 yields 0.03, 16.6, 16.8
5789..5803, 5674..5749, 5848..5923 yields -0.04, 16.7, 16.1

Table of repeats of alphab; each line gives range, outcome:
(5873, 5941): 16.1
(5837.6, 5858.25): 17.2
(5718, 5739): 17.4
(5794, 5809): 17.1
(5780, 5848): 17.1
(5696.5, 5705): 16.4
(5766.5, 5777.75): 16.6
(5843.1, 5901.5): 15.9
